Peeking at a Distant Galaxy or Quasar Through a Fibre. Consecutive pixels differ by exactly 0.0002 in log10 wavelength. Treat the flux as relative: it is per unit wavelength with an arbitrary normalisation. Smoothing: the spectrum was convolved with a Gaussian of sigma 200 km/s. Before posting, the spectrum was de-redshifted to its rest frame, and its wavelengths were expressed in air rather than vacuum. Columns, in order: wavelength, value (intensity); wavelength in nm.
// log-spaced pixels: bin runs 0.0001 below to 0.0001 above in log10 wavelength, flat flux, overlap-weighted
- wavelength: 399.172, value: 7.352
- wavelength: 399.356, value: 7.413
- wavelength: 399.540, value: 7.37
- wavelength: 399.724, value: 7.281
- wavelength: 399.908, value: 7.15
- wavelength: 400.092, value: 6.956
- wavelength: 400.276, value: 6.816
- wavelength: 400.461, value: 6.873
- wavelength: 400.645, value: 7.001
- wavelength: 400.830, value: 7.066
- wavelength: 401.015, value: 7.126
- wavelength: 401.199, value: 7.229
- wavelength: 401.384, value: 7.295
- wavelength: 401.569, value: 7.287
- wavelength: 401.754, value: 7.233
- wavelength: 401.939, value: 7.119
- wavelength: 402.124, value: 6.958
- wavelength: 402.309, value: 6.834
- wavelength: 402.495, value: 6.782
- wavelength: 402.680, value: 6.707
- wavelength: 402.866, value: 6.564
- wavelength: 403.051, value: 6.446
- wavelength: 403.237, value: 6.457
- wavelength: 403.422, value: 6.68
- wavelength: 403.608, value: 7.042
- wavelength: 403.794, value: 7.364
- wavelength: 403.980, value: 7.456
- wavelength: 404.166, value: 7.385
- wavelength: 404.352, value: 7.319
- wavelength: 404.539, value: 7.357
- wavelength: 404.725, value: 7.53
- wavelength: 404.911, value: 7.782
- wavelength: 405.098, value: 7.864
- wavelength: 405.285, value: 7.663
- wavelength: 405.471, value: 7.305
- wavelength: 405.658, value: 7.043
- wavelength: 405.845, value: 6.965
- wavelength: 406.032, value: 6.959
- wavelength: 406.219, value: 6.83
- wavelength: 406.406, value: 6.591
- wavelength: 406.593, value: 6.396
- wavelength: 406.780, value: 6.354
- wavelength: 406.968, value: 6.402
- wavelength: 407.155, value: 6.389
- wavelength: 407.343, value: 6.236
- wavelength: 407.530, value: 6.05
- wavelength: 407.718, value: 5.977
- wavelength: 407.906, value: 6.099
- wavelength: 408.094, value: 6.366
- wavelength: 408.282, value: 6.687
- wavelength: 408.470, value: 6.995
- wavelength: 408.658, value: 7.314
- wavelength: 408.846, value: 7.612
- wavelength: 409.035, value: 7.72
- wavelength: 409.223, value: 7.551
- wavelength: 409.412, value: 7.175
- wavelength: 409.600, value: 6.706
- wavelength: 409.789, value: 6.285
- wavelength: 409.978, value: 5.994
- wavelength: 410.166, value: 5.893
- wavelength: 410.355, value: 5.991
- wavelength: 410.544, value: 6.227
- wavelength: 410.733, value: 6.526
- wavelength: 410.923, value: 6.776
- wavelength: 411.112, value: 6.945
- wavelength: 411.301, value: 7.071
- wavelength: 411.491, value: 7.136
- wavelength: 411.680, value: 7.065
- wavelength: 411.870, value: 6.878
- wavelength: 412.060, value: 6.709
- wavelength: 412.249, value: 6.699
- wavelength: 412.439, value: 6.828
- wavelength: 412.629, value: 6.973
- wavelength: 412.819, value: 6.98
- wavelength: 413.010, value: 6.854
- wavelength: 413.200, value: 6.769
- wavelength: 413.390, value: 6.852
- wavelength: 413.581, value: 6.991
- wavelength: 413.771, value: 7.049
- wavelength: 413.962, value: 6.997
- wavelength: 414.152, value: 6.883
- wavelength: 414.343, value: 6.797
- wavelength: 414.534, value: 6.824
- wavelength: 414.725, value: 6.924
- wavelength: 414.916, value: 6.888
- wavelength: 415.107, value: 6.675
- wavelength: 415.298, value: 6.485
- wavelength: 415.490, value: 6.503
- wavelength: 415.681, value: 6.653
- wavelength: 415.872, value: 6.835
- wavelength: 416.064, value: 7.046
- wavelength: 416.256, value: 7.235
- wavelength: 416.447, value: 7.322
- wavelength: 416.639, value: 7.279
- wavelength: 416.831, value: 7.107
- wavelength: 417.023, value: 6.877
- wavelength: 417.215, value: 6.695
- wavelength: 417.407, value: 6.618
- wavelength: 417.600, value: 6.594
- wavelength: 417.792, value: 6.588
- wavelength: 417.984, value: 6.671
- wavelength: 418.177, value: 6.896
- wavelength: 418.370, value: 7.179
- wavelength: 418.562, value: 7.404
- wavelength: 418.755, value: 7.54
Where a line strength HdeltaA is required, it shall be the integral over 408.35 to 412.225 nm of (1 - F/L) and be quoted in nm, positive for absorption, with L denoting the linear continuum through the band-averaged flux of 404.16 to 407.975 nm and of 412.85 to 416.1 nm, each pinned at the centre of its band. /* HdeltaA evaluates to 0.01 nm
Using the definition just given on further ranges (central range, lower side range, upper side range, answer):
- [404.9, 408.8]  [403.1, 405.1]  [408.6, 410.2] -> 0.183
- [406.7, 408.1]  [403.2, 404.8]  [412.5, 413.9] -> 0.172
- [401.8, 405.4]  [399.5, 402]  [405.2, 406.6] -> -0.035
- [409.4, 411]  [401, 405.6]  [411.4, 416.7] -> 0.145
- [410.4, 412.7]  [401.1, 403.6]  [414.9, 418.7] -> 0.030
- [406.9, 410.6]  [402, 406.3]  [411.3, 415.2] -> 0.215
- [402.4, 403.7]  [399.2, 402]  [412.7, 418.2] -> 0.080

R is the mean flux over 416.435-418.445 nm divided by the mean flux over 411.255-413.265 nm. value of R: 1.0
